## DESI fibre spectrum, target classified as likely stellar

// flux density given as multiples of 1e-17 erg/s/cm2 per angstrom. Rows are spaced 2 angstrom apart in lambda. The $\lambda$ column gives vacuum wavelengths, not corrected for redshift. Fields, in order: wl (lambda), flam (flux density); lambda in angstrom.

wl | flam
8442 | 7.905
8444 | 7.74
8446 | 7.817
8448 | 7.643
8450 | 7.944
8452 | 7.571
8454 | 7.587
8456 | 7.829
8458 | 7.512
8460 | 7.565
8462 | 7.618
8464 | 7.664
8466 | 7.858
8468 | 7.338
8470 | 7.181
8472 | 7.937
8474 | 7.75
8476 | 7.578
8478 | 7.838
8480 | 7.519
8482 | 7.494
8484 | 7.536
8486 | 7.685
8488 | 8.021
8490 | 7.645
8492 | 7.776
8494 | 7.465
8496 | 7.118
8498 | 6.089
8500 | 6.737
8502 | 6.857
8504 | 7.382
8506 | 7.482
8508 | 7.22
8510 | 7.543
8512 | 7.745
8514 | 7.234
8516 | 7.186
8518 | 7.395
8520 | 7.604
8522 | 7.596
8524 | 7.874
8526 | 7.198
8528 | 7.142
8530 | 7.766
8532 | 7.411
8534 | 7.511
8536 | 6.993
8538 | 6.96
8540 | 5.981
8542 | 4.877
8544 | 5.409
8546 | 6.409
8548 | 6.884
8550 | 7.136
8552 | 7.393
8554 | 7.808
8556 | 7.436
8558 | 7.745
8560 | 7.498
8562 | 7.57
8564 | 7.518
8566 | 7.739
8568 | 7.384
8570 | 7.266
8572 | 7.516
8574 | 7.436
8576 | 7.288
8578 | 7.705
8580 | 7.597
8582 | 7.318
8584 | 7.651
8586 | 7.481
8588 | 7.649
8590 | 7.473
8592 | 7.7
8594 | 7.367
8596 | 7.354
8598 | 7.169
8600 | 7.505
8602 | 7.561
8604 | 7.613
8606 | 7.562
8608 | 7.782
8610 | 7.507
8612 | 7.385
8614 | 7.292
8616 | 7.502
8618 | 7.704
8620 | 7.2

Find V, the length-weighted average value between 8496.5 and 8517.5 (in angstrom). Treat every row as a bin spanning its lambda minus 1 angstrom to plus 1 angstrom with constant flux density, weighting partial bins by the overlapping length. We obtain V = 7.15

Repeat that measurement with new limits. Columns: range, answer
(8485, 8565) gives 7.21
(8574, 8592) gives 7.53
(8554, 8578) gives 7.51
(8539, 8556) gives 6.54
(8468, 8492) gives 7.65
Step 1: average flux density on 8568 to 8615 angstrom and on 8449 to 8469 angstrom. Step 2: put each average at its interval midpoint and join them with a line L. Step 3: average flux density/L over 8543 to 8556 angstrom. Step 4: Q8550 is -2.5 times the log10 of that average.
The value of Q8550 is 0.10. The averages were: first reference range 7.65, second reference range 7.48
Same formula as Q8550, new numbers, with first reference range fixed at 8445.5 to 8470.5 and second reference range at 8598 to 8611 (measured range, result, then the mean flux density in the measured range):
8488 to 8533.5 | 0.04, 7.36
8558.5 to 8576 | 0.01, 7.49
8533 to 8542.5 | 0.16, 6.55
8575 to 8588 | 0.01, 7.52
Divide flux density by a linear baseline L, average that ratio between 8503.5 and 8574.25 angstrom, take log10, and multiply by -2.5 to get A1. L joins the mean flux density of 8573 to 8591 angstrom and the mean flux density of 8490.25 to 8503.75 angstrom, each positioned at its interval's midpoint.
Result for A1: 0.01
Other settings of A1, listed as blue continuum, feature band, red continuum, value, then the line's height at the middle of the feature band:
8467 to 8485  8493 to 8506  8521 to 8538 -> 0.08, 7.5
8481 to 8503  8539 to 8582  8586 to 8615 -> 0.04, 7.43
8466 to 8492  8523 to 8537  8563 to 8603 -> 0.02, 7.56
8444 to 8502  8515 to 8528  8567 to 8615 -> 0.01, 7.52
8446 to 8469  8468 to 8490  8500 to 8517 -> -0.02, 7.5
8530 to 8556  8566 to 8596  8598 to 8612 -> -0.04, 7.26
